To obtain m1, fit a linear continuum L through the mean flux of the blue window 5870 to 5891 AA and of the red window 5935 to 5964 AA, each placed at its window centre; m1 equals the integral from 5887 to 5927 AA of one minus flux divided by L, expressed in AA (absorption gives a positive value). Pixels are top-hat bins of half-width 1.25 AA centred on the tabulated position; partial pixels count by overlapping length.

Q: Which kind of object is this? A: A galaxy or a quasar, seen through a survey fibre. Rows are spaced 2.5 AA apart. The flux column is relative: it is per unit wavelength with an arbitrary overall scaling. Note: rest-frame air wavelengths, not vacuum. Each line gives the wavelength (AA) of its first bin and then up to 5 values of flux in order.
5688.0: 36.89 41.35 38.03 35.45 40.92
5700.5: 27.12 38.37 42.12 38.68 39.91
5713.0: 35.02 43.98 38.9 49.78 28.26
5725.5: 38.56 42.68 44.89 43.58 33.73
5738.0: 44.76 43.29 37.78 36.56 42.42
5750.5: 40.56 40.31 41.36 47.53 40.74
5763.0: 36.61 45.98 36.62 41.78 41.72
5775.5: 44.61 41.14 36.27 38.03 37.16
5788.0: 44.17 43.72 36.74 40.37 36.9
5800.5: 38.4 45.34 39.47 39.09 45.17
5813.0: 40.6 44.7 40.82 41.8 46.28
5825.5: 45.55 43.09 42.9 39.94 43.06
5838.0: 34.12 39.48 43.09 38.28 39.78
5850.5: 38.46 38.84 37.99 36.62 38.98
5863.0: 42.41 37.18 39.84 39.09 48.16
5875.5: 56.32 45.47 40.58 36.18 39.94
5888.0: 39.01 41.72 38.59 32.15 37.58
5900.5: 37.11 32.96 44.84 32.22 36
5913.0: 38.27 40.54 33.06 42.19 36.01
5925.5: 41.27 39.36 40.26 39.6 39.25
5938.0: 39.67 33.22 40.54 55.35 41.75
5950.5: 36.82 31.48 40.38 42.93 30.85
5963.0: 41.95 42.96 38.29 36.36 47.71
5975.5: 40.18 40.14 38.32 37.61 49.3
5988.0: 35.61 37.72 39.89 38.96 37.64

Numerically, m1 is 3.8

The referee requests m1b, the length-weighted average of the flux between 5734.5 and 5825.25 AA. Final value 41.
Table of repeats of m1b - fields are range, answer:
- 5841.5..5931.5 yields 39.5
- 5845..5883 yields 41.1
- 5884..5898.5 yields 38.2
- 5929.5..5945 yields 39.5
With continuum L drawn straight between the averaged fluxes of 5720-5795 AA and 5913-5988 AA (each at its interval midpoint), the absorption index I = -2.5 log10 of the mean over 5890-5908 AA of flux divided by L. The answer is 0.08 mag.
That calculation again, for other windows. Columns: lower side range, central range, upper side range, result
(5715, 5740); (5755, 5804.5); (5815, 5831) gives 0.04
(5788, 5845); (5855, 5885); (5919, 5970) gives -0.03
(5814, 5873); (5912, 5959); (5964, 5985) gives 0.03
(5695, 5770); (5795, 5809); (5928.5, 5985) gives 0.00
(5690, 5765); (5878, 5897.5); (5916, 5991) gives 0.03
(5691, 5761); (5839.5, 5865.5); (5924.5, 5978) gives 0.02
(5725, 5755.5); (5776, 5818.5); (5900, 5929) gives -0.02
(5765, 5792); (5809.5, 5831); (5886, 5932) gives -0.09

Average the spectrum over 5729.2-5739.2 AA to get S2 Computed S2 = 41.7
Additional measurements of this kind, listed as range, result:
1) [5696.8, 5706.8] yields 37.1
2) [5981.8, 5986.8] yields 43.4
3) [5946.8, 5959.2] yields 38.6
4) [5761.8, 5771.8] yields 40.3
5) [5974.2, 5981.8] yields 39.6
